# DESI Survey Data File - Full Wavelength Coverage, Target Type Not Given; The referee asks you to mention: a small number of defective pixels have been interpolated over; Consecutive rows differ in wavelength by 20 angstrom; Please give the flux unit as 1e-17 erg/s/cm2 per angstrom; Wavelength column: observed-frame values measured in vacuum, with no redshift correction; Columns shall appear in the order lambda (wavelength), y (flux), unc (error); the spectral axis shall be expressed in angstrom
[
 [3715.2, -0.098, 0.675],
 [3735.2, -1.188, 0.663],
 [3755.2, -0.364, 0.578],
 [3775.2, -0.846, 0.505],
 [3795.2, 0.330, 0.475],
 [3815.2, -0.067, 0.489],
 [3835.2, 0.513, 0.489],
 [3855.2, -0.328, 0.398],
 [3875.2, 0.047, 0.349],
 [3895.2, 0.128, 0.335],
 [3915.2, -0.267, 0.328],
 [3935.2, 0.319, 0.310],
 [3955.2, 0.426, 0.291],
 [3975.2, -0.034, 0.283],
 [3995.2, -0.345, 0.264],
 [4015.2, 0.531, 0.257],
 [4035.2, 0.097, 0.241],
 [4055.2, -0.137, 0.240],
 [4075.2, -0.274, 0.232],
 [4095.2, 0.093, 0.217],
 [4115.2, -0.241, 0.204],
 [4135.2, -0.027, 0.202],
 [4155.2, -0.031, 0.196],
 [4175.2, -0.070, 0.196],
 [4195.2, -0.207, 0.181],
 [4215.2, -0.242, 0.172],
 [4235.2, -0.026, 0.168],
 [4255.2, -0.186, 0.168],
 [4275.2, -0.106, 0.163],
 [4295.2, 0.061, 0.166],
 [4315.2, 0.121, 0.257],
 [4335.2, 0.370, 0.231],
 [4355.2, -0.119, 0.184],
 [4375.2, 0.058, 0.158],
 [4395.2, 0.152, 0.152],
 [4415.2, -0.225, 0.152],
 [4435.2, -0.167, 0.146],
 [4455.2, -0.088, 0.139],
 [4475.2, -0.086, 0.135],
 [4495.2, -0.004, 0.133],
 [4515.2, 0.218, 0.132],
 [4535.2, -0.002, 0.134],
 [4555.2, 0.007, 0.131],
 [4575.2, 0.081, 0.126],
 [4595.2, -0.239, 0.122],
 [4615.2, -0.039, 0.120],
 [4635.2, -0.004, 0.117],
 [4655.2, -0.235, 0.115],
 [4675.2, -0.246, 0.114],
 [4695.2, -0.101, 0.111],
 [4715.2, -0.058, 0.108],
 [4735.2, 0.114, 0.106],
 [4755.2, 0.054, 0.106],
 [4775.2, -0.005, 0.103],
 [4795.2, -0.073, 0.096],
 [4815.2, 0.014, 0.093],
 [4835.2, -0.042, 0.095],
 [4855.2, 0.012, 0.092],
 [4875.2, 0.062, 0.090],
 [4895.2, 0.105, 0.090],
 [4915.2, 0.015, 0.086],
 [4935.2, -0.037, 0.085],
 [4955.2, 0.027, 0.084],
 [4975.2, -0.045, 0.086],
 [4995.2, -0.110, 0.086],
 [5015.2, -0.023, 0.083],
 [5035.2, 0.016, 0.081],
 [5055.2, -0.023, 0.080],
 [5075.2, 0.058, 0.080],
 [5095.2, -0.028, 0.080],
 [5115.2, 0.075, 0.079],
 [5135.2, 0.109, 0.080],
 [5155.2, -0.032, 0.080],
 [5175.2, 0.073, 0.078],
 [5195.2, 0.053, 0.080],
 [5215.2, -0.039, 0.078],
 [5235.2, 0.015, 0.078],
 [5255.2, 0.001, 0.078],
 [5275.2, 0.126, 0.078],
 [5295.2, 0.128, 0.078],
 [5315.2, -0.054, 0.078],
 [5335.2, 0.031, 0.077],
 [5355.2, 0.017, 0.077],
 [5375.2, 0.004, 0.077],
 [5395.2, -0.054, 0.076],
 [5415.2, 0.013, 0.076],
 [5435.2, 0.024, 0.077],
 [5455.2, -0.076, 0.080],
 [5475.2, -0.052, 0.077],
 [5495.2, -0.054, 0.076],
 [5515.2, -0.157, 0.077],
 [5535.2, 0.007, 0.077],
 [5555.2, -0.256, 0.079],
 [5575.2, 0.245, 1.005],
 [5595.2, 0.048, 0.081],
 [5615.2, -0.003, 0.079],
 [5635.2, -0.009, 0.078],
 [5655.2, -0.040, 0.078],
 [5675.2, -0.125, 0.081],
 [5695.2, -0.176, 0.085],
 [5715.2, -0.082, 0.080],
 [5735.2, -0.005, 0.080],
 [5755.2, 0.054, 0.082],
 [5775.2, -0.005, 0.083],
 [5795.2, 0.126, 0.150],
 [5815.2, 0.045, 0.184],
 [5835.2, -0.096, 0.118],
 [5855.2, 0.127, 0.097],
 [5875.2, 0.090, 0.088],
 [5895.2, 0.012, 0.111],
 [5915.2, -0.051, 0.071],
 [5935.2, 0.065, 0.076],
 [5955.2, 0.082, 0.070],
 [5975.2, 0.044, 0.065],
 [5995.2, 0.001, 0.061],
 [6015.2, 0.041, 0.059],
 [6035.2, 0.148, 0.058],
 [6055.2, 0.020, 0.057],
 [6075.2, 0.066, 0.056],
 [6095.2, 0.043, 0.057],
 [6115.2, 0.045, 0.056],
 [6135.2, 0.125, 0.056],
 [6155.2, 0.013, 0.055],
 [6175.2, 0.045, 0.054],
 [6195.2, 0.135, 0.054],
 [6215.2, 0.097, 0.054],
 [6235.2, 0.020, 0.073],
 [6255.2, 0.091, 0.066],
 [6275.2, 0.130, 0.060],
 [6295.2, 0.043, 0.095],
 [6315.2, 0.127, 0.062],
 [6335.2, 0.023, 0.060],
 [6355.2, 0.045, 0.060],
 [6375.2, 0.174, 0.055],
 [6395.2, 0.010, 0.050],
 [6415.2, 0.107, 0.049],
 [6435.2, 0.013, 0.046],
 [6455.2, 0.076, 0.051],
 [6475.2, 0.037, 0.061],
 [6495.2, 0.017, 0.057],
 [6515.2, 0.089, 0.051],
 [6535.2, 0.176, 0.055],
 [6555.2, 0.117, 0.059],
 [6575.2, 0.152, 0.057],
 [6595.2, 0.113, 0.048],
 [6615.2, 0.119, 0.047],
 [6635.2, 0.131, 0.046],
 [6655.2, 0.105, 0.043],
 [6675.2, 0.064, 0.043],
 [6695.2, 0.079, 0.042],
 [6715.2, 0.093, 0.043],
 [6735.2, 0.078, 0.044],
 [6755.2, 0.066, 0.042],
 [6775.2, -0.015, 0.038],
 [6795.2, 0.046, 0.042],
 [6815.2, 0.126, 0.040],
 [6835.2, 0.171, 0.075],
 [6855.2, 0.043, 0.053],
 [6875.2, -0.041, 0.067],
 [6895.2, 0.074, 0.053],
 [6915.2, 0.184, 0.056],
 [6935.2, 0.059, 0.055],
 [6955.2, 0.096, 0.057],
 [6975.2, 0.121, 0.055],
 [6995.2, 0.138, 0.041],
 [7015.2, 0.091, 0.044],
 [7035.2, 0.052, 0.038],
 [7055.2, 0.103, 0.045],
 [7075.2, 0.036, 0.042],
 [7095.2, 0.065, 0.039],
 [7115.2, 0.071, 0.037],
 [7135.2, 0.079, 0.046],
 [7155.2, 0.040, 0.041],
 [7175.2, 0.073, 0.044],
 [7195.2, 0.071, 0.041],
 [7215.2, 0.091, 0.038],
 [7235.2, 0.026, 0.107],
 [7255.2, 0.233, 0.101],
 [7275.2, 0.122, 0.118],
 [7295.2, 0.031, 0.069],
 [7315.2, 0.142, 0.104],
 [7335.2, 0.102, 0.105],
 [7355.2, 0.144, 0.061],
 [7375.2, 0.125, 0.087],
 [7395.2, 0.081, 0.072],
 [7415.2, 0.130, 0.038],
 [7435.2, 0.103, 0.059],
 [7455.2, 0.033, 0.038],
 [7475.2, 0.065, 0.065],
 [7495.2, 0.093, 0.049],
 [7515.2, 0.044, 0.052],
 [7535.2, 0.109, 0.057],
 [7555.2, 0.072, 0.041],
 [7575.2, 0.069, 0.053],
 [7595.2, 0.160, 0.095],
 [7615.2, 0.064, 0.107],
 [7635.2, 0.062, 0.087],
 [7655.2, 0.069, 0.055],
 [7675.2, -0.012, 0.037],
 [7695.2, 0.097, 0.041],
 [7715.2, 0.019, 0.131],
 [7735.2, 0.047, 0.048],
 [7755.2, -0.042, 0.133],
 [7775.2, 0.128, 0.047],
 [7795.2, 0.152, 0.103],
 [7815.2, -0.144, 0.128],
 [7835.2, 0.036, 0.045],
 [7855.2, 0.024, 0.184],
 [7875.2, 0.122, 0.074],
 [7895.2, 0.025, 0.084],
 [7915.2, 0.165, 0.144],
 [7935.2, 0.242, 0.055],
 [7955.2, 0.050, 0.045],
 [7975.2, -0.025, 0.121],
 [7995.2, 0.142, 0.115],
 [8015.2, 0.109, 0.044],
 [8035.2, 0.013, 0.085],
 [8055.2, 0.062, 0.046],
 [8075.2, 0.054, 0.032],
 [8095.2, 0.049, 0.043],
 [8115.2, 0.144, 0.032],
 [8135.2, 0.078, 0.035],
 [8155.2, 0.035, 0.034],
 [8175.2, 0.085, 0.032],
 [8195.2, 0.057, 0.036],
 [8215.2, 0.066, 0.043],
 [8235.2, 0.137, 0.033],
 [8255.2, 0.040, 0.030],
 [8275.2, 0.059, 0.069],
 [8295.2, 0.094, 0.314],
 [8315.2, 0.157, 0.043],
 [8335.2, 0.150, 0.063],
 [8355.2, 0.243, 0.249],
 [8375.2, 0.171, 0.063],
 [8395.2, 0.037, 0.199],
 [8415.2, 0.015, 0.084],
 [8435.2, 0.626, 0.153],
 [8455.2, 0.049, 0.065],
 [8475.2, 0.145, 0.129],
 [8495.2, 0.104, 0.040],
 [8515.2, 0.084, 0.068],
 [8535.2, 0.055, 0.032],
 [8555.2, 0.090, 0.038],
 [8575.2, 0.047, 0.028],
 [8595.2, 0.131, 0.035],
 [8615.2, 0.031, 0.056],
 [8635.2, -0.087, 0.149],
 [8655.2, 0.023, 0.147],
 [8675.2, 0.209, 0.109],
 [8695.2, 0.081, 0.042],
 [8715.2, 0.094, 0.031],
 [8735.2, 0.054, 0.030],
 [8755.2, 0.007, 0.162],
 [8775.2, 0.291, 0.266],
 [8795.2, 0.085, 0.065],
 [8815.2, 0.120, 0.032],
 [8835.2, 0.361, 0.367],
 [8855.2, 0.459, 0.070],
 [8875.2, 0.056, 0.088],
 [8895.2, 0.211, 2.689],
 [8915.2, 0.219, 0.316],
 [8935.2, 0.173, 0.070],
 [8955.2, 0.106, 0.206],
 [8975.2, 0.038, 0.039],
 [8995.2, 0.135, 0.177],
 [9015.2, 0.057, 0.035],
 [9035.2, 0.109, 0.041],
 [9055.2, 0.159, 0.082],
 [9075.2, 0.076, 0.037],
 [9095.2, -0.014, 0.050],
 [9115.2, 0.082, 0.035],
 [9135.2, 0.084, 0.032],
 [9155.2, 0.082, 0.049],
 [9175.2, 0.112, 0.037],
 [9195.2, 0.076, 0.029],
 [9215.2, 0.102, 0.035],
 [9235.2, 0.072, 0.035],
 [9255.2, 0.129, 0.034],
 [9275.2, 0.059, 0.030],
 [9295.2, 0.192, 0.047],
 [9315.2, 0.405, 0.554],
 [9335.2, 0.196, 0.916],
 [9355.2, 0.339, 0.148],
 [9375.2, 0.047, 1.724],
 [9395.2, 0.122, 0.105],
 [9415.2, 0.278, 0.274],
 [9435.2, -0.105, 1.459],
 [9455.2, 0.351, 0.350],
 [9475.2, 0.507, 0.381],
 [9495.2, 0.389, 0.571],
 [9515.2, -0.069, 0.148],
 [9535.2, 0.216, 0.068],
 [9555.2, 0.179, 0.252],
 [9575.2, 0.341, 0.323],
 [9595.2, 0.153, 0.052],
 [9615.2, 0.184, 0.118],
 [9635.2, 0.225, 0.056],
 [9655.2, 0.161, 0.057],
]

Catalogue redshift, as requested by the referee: 1.37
